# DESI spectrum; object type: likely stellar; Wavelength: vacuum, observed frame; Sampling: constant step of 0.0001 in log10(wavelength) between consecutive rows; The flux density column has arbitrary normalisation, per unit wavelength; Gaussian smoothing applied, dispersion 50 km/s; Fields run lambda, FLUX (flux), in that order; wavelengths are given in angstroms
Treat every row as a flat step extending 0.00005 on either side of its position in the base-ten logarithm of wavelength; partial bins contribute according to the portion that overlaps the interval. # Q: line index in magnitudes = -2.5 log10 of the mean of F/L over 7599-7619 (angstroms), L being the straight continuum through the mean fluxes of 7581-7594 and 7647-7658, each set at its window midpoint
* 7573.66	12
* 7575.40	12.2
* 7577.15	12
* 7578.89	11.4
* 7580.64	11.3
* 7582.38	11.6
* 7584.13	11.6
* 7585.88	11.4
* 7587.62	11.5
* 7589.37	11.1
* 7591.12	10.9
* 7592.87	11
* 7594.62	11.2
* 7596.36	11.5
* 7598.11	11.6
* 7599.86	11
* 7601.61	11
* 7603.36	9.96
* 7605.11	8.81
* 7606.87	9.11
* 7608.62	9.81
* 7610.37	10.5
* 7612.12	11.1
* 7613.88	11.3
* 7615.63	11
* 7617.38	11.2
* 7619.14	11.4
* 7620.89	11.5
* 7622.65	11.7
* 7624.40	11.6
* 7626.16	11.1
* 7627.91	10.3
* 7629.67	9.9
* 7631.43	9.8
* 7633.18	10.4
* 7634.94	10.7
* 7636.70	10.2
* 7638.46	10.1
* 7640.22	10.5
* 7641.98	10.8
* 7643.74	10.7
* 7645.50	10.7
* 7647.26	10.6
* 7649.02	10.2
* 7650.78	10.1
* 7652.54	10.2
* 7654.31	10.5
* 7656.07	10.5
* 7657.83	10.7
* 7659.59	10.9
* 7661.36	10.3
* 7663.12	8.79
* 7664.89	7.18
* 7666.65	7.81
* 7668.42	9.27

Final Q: 0.05 mag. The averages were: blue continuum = 11.3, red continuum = 10.4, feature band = 10.5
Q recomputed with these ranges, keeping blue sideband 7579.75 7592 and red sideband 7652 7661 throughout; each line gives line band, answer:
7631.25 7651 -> 0.03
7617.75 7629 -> -0.03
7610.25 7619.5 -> -0.01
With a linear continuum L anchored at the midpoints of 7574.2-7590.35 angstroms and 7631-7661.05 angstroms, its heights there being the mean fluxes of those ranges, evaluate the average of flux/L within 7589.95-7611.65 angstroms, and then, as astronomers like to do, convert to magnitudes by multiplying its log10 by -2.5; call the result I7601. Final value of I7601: 0.07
